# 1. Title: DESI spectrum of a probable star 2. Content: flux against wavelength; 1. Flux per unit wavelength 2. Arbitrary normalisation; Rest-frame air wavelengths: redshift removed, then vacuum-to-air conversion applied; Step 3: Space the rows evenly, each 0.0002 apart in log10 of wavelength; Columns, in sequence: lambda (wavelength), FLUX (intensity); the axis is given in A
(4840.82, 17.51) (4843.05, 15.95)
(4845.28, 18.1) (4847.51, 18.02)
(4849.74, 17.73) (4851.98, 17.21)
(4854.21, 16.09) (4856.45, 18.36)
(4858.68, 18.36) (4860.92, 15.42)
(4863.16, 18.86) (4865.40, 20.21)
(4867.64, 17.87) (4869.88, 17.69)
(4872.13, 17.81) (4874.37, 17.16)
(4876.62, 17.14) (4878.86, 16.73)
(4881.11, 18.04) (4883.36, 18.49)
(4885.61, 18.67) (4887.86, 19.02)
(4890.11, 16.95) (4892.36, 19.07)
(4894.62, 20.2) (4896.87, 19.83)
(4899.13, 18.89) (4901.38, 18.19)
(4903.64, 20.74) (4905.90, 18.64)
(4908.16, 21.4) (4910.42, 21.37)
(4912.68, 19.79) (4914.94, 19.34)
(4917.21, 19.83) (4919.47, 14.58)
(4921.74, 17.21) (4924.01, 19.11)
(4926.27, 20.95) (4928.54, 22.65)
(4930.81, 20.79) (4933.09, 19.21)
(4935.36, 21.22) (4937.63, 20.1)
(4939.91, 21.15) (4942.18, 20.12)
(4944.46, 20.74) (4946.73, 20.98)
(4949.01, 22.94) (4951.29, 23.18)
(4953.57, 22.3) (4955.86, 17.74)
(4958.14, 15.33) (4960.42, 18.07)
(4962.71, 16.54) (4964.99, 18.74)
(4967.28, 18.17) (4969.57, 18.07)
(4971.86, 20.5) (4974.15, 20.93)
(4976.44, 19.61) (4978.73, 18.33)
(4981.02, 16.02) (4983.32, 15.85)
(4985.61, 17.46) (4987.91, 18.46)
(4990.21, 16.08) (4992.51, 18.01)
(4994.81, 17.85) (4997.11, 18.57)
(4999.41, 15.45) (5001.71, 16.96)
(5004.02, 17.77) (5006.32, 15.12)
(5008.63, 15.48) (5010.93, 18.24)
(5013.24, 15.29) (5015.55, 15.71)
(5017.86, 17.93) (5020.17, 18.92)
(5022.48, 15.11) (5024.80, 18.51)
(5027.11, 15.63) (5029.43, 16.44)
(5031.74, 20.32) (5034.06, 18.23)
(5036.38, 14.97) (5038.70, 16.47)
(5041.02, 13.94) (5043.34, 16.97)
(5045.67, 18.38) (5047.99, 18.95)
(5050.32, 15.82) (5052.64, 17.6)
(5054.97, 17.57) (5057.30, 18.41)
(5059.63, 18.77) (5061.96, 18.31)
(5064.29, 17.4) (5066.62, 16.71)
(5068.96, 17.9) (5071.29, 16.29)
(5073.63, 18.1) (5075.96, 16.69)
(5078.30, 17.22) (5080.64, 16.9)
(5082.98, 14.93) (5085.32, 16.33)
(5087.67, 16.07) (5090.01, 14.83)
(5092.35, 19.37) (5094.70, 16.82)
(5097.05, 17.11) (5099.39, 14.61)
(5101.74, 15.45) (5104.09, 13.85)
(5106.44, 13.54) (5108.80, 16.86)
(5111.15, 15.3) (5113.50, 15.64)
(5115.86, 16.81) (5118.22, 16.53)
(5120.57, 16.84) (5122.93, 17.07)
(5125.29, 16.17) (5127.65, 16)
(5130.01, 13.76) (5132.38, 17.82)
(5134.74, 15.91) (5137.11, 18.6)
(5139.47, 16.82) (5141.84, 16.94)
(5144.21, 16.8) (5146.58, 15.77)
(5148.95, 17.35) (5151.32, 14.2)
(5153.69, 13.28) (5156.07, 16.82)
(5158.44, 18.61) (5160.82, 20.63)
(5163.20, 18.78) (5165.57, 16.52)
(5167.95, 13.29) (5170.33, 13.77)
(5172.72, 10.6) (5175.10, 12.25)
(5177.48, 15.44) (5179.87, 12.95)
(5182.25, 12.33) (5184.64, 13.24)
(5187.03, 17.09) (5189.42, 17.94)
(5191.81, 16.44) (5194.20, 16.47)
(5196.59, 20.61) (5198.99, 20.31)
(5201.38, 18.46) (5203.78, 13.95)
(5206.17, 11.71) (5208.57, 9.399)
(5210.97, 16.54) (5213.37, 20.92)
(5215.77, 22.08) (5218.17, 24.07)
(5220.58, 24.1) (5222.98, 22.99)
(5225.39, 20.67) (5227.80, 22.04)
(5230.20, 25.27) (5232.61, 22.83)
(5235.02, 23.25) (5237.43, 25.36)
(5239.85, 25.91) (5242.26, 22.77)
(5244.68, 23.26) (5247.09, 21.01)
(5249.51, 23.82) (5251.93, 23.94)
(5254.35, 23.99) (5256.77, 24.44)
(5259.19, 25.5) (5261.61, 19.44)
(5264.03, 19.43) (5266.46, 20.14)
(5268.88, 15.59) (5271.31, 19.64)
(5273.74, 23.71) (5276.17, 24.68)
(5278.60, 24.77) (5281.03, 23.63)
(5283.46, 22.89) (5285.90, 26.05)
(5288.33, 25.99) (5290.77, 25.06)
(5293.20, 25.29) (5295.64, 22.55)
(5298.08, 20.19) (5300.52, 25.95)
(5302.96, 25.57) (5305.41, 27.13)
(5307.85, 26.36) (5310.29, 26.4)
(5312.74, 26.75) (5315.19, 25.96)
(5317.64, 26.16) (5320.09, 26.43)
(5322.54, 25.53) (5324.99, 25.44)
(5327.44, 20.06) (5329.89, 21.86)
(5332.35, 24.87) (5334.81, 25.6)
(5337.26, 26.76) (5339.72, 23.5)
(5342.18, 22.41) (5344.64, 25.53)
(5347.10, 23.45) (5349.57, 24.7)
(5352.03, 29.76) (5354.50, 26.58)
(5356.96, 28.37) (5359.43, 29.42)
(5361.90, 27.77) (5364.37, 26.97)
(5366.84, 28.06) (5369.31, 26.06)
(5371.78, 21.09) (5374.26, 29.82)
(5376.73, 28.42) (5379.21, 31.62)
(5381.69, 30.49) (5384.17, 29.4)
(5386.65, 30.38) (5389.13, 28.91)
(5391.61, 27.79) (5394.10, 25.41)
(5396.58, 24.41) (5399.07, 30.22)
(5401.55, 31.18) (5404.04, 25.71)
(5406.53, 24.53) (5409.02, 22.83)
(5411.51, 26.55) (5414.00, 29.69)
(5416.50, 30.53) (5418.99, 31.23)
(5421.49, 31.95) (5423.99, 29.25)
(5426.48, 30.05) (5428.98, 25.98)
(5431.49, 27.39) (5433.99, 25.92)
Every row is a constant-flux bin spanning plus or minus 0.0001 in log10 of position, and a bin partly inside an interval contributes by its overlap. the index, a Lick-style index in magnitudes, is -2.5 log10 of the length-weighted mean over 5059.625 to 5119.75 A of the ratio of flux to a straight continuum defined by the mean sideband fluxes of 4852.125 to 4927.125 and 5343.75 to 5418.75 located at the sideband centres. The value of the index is 0.33 mag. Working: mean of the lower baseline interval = 18.5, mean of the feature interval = 16.4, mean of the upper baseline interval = 27.6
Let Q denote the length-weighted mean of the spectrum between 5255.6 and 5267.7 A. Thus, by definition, 21.8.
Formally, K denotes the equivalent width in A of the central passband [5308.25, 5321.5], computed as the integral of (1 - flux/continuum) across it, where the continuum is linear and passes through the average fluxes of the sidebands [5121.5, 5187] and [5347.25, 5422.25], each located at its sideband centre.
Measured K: -1.2 A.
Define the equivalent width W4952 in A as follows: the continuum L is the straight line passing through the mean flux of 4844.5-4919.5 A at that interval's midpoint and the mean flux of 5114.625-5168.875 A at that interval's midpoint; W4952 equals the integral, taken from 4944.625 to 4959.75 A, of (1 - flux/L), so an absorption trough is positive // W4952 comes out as -2.0 A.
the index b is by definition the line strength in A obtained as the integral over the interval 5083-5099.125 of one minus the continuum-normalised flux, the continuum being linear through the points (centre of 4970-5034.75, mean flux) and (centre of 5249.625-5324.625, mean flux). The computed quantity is 2.47 A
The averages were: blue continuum 17.5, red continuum 24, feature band 16.5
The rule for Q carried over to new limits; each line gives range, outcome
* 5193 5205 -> 18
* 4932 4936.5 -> 20.3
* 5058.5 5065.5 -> 18.2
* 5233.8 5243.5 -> 24.3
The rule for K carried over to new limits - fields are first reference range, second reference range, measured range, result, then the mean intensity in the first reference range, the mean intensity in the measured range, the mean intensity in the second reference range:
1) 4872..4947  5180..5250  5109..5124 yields 2.4 A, 19.3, 16.4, 19.7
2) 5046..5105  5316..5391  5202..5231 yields 3.3 A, 16.9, 19.4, 26.5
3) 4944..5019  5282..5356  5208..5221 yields 1.8 A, 18.1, 19.7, 25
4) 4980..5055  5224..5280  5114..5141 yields 4.2 A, 17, 16.6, 22.7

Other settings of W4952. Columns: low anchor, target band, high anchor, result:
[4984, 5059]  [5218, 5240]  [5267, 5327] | -0.9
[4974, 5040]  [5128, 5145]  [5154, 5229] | 0.5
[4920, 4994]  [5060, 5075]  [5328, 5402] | 2.7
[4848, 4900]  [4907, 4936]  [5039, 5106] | -3.3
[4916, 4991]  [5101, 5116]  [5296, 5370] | 4.5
